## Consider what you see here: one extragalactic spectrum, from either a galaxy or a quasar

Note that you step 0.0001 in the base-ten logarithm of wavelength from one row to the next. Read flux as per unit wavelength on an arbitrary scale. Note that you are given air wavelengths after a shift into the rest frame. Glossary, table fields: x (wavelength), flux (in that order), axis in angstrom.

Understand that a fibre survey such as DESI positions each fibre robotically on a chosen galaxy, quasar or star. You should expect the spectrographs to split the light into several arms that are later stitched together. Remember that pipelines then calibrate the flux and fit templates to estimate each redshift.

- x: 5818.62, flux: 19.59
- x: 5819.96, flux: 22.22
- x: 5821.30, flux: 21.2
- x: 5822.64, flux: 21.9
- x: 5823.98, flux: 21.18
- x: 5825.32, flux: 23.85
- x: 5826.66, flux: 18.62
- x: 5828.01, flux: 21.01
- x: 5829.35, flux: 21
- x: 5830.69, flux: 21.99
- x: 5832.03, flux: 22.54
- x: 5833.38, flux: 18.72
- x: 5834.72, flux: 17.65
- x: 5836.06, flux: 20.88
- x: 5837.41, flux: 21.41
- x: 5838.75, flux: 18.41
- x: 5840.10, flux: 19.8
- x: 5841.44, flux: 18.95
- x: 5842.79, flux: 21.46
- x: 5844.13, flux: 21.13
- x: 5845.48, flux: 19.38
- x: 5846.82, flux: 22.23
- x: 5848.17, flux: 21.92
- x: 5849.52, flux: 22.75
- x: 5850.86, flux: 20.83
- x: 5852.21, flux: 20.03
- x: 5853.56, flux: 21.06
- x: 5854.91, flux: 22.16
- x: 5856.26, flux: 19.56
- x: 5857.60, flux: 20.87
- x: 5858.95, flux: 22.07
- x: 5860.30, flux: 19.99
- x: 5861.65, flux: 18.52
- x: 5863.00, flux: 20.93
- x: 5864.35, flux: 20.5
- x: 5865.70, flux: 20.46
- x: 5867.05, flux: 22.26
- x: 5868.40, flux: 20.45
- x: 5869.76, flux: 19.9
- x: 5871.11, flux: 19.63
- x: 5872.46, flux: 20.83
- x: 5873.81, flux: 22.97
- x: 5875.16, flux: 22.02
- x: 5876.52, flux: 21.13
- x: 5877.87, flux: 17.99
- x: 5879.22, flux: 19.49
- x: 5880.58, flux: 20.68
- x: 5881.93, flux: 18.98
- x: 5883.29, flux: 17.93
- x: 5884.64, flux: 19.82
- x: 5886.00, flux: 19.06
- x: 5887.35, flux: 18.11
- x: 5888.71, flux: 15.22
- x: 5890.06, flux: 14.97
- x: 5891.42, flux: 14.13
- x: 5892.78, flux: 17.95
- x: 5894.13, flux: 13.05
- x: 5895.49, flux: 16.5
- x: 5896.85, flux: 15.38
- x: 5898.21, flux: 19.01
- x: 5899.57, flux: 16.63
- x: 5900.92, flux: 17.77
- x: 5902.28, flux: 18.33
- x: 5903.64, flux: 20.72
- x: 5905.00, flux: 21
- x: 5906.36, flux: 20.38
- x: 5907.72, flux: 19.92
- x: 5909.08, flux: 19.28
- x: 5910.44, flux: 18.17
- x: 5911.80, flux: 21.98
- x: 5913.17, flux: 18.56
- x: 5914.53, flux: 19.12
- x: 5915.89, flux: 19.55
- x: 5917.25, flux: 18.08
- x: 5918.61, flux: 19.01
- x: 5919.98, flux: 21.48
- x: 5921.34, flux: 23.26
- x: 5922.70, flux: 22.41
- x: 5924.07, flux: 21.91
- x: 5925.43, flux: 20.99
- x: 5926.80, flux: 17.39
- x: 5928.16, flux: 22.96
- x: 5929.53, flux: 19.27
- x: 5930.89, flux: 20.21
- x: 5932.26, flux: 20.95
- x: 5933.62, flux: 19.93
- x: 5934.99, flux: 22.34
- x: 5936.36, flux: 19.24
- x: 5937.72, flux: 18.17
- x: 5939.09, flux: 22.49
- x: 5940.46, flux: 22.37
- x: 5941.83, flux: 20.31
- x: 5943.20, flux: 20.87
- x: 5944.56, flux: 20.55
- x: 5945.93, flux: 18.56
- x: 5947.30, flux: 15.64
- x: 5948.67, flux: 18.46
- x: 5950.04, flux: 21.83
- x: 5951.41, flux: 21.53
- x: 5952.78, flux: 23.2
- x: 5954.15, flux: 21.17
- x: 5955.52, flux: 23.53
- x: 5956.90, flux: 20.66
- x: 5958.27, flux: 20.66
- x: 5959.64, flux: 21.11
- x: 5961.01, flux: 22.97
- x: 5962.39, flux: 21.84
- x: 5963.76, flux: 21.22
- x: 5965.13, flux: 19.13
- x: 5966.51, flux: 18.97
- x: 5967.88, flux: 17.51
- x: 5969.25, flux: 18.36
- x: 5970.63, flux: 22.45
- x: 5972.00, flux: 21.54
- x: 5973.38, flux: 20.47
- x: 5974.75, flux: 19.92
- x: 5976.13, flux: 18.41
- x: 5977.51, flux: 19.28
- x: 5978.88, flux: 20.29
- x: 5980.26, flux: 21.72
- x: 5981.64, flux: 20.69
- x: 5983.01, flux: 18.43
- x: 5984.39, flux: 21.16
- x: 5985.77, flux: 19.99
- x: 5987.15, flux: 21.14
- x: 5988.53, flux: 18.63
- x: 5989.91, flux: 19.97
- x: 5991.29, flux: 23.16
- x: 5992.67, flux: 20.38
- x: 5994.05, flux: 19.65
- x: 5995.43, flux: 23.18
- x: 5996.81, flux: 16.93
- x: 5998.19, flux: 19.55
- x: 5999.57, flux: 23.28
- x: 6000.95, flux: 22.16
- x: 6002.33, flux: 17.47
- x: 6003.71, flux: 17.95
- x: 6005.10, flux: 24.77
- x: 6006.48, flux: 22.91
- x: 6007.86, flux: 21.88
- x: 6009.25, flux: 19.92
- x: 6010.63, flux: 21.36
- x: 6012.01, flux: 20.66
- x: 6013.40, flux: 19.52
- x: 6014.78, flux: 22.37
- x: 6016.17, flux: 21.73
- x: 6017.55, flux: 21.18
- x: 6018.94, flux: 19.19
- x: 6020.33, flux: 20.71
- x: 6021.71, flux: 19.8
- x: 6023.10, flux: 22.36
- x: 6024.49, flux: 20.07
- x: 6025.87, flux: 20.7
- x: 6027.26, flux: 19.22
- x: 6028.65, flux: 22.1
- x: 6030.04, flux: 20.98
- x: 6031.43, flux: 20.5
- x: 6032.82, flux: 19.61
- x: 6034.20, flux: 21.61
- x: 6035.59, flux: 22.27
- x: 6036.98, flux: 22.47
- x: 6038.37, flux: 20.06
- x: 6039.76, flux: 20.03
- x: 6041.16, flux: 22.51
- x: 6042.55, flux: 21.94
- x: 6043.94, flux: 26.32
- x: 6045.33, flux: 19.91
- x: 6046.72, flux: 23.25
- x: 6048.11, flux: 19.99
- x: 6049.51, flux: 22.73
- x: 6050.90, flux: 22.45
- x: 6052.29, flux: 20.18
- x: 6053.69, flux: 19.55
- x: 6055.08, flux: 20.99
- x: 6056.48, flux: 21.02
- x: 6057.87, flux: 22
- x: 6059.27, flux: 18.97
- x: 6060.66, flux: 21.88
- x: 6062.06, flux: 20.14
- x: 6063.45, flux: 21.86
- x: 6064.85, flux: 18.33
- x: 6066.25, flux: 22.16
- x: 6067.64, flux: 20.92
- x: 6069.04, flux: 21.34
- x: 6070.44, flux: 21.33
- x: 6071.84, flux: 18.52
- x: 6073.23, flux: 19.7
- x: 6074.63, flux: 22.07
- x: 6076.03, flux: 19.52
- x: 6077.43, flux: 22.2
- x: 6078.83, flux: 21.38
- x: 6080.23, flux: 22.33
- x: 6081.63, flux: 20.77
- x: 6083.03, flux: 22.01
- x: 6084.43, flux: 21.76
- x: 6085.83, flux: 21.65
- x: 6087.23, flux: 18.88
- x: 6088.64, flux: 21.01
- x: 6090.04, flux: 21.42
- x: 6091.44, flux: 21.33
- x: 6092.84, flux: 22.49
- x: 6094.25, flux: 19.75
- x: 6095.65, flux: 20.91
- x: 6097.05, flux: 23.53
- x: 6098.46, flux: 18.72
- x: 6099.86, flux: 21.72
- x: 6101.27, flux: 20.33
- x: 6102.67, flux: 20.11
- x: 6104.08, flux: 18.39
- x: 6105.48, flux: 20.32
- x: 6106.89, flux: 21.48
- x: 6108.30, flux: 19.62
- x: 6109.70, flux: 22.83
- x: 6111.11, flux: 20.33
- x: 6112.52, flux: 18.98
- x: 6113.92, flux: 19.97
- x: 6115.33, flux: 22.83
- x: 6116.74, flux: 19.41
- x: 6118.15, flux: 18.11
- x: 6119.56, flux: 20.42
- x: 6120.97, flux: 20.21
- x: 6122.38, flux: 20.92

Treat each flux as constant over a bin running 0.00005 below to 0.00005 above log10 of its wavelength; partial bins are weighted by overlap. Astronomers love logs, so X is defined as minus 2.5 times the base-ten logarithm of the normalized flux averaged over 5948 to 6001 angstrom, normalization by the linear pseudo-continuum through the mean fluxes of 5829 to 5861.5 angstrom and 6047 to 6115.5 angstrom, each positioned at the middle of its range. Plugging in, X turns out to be 0.01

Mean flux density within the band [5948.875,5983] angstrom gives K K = 20.7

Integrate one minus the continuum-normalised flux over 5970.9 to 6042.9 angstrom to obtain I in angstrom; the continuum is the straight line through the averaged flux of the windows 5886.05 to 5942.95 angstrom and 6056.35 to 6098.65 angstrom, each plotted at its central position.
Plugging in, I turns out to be -1.76 angstrom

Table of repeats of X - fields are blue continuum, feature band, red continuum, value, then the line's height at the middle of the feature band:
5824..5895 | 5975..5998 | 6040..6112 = 0.02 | 20.6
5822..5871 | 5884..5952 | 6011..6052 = 0.09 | 20.9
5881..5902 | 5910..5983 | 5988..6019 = -0.09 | 18.9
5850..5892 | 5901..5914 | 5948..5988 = 0.02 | 20.1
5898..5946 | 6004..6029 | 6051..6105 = -0.03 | 20.6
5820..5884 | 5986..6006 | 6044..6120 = 0.01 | 20.8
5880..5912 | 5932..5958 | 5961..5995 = -0.07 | 19.4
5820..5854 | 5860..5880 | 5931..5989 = 0.01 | 20.7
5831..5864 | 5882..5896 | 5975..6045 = 0.22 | 20.6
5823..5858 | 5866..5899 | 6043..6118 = 0.12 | 20.8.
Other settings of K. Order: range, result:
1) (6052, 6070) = 20.7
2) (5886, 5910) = 17.6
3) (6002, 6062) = 21.1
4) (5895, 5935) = 19.7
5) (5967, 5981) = 20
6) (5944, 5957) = 20.5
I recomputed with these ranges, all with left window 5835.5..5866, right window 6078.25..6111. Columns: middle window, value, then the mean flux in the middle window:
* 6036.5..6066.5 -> -0.52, 21.3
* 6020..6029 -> 0.10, 20.7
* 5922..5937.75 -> 0.14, 20.6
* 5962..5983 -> 0.79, 20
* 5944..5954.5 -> 0.36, 20.1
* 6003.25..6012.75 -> -0.25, 21.4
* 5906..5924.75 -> 0.48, 20.2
